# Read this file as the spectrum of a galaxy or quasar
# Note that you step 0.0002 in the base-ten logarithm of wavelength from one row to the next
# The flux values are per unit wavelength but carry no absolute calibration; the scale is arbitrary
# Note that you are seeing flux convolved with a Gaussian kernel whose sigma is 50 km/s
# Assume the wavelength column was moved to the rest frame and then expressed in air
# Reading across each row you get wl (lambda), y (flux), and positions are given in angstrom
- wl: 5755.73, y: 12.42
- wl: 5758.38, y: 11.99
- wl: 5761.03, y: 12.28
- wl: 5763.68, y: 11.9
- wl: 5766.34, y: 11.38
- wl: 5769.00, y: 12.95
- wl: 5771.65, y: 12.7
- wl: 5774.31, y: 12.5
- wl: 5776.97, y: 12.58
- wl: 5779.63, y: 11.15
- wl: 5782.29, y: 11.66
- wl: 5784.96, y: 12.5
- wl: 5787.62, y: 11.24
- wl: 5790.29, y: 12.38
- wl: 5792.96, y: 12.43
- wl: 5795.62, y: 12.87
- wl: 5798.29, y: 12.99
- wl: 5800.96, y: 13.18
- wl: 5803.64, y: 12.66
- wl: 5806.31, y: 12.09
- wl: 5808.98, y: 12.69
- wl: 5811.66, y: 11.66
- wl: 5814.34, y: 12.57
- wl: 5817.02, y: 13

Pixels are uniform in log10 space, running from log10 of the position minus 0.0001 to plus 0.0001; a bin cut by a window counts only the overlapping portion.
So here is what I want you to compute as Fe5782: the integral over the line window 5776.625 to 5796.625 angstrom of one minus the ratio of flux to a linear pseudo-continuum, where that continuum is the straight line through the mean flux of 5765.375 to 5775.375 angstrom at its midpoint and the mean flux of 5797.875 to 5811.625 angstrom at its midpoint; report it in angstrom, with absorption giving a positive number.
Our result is 0.7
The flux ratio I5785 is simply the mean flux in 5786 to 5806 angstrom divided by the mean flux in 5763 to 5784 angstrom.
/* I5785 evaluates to 1.03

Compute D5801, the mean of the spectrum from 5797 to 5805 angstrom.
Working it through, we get 12.9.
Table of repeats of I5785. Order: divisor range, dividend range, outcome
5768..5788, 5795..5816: 1.03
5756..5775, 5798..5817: 1.02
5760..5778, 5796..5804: 1.05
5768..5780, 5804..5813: 0.98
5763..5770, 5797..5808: 1.06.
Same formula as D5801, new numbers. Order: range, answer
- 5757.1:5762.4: 12.1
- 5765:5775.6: 12.4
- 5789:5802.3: 12.8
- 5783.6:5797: 12.3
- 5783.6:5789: 11.9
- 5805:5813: 12.1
